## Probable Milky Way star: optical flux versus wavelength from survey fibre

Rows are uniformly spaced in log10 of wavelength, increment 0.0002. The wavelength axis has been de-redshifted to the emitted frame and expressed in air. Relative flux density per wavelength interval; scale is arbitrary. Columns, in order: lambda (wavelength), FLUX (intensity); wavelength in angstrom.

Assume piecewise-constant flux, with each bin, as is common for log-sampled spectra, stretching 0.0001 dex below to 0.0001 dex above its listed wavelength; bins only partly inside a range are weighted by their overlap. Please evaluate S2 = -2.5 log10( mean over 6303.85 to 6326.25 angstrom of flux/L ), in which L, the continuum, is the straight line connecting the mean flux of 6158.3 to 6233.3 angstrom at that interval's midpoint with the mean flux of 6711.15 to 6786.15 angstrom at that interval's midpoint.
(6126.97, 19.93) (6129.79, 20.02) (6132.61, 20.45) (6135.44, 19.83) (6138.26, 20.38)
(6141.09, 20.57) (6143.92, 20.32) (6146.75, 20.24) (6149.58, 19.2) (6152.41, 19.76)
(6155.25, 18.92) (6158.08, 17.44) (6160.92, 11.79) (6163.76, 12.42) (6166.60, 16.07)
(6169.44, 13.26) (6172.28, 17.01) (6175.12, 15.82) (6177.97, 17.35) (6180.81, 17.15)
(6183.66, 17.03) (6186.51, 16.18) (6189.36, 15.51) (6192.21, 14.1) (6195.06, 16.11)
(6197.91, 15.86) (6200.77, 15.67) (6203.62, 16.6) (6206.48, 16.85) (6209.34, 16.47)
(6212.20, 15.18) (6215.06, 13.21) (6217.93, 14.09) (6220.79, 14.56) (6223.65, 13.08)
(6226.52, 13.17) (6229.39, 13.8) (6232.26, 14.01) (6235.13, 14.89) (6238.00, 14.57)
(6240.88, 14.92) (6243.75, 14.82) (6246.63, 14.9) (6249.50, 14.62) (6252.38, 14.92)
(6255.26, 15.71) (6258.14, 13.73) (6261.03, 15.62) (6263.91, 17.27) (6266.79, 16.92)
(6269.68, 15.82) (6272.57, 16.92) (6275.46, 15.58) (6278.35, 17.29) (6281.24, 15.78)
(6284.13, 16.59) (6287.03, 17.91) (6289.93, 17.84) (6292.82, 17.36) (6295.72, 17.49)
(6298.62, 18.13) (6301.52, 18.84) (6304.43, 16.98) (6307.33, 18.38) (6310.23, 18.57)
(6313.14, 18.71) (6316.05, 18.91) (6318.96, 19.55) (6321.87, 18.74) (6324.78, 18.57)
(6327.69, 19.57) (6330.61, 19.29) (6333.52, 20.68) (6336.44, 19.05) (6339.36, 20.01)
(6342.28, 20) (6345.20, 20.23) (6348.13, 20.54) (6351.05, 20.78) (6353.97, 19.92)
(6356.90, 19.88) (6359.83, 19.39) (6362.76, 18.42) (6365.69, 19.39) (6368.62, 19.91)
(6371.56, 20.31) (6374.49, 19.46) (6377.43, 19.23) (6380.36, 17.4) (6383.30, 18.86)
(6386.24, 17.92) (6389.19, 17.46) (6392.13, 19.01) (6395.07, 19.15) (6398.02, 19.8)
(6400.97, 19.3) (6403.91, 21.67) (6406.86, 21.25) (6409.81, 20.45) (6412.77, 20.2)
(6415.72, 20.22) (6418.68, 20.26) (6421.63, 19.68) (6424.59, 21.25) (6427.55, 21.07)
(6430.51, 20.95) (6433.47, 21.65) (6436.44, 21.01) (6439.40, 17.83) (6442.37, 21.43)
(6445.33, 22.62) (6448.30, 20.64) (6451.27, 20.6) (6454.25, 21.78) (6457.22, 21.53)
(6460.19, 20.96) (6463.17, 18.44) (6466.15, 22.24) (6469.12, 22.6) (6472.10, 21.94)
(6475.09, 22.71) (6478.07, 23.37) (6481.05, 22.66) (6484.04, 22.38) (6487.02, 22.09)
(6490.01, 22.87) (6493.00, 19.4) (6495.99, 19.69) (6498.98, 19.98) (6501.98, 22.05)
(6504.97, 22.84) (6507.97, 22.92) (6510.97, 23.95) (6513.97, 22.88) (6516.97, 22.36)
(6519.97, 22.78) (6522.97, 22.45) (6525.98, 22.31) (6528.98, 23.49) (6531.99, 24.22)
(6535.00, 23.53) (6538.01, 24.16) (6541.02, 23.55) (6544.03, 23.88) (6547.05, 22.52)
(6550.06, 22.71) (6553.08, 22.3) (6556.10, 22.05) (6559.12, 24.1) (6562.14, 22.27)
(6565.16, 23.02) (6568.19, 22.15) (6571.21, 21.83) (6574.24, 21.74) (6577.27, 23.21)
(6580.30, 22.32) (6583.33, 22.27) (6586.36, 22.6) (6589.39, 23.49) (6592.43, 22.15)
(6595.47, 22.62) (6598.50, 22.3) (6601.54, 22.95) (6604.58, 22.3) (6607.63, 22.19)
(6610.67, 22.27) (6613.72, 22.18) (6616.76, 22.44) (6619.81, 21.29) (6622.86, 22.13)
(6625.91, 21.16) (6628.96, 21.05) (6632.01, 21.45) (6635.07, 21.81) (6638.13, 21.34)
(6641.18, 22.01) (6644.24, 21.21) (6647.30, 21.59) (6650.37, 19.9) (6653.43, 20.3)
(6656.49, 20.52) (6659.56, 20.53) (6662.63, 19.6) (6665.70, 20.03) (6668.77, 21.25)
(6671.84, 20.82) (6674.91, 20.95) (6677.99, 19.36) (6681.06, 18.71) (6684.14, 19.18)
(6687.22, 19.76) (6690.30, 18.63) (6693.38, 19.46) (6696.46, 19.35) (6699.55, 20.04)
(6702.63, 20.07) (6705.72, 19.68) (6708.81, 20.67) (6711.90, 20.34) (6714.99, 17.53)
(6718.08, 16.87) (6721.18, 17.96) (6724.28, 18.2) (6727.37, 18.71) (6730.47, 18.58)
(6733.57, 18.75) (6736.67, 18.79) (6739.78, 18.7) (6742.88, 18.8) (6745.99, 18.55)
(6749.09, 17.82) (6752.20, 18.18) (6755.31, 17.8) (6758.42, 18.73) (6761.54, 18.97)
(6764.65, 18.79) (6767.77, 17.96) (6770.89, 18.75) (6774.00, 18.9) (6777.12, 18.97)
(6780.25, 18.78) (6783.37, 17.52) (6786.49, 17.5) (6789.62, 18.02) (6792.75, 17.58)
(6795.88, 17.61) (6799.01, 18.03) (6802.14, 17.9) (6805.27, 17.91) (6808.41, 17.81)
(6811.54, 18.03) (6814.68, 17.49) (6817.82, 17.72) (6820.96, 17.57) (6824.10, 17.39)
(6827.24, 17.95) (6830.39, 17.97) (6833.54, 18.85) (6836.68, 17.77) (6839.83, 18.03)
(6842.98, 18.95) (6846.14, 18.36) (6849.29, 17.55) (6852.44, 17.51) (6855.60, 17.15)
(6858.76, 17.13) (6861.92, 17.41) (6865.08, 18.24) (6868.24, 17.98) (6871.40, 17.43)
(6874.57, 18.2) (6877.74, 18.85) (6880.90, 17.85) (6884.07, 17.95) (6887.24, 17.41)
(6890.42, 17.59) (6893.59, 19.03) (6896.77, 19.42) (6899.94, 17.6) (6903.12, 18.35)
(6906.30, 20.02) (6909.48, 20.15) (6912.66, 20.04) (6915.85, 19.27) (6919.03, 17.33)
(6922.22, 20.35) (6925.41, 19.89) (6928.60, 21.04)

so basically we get -0.18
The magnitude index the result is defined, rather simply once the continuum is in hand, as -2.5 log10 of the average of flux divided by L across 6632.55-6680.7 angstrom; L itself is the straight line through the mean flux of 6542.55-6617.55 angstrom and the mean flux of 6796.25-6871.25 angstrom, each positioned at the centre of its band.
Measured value 0.02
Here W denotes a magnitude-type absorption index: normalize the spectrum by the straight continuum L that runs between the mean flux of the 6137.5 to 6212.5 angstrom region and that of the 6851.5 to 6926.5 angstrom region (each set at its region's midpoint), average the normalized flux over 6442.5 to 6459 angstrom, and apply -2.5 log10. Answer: -0.23 mag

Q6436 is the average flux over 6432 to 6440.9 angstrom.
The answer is 20.1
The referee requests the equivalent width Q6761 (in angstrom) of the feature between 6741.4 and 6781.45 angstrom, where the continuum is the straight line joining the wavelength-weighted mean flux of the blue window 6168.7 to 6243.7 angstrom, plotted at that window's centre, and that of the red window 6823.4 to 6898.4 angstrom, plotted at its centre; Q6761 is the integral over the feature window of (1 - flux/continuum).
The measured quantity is -2.16 angstrom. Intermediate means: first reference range 15.3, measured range 18.5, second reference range 18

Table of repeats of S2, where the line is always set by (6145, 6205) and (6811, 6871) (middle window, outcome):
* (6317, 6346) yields -0.17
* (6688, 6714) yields -0.13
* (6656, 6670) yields -0.17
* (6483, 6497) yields -0.24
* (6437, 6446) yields -0.21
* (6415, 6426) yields -0.20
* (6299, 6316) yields -0.10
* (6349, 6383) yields -0.16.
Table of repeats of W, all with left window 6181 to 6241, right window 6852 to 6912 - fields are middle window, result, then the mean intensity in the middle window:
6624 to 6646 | -0.25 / 21.5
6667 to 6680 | -0.19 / 20.5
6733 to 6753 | -0.06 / 18.5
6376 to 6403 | -0.18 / 18.7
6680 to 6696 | -0.11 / 19.2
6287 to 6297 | -0.14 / 17.6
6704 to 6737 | -0.08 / 18.7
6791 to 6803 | 0.00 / 17.8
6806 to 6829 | 0.01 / 17.7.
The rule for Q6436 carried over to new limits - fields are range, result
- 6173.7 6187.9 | 16.7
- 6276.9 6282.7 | 16.6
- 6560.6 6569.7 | 22.5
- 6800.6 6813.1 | 17.9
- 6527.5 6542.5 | 23.8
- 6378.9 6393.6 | 18.1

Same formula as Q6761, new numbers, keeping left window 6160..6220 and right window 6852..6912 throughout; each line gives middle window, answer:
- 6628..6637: -2.2 angstrom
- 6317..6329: -2.3 angstrom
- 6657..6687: -4.6 angstrom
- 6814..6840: 0.2 angstrom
